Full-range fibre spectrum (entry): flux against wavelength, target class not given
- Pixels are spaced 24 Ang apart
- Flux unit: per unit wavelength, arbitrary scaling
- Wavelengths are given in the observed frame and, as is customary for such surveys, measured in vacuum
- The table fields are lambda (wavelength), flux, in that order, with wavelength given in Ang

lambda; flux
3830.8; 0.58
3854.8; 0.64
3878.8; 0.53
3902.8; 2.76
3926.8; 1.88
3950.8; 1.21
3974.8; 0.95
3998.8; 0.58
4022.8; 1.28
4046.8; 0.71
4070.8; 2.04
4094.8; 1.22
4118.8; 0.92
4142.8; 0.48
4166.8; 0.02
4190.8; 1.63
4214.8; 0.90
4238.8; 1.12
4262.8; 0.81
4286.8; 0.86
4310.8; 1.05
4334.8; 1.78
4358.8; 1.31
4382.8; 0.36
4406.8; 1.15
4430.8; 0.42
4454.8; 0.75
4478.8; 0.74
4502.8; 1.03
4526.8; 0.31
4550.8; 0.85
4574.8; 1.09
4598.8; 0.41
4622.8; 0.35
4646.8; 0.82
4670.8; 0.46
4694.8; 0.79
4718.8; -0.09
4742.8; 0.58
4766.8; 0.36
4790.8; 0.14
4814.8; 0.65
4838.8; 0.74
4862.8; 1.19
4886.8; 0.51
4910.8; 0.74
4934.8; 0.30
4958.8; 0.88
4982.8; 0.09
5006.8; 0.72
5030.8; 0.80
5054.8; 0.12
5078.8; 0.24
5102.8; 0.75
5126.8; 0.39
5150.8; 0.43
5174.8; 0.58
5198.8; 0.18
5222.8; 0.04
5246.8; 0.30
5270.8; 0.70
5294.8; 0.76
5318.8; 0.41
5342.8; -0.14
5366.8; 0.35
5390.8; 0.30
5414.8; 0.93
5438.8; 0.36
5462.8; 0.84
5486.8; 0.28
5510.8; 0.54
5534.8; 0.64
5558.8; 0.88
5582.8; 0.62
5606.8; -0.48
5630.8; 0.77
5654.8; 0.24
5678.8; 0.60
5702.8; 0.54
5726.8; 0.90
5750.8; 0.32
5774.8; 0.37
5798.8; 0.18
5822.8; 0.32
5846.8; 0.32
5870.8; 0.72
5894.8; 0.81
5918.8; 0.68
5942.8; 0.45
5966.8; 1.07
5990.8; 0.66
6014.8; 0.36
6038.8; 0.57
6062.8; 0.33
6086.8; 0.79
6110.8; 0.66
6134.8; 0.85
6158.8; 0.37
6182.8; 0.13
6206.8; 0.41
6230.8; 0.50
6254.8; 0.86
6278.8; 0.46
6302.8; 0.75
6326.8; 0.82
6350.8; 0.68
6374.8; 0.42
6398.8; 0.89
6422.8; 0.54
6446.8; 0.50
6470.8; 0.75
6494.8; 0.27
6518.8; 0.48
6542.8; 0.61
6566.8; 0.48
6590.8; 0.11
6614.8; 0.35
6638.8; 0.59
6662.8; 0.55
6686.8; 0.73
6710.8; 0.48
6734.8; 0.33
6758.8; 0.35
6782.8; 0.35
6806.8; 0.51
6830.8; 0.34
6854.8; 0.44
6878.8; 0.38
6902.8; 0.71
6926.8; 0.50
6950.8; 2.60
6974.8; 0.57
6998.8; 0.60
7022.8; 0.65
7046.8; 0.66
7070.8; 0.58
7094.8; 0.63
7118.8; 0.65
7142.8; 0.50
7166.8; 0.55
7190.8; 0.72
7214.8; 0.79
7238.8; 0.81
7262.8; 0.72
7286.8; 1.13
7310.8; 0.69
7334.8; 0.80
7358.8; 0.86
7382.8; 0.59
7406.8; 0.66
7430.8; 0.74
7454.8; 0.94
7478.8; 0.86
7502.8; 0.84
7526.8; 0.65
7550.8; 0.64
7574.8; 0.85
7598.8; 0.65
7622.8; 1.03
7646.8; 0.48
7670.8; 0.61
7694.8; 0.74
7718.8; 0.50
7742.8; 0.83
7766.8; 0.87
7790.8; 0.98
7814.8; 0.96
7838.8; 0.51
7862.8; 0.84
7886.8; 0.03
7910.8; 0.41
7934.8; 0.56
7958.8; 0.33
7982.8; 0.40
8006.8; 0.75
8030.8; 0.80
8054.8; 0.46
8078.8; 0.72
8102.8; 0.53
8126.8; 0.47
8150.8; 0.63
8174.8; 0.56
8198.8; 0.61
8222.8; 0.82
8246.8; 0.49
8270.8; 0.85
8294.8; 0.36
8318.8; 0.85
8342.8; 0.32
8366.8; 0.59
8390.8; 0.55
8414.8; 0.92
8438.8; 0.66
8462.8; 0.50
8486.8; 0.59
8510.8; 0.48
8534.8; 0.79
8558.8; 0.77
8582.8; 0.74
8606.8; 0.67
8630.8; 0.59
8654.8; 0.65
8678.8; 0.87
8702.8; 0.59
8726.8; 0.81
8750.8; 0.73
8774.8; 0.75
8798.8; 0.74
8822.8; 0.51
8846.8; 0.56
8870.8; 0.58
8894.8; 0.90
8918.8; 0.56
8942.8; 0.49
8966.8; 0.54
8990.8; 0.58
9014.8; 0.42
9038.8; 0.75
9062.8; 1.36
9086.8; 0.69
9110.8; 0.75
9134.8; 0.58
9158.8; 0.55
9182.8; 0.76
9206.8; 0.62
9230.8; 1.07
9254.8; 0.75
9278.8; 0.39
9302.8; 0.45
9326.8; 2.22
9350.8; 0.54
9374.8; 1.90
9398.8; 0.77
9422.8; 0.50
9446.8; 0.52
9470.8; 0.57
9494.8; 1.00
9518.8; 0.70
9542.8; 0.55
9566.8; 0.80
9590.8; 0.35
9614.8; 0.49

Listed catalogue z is 0.86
